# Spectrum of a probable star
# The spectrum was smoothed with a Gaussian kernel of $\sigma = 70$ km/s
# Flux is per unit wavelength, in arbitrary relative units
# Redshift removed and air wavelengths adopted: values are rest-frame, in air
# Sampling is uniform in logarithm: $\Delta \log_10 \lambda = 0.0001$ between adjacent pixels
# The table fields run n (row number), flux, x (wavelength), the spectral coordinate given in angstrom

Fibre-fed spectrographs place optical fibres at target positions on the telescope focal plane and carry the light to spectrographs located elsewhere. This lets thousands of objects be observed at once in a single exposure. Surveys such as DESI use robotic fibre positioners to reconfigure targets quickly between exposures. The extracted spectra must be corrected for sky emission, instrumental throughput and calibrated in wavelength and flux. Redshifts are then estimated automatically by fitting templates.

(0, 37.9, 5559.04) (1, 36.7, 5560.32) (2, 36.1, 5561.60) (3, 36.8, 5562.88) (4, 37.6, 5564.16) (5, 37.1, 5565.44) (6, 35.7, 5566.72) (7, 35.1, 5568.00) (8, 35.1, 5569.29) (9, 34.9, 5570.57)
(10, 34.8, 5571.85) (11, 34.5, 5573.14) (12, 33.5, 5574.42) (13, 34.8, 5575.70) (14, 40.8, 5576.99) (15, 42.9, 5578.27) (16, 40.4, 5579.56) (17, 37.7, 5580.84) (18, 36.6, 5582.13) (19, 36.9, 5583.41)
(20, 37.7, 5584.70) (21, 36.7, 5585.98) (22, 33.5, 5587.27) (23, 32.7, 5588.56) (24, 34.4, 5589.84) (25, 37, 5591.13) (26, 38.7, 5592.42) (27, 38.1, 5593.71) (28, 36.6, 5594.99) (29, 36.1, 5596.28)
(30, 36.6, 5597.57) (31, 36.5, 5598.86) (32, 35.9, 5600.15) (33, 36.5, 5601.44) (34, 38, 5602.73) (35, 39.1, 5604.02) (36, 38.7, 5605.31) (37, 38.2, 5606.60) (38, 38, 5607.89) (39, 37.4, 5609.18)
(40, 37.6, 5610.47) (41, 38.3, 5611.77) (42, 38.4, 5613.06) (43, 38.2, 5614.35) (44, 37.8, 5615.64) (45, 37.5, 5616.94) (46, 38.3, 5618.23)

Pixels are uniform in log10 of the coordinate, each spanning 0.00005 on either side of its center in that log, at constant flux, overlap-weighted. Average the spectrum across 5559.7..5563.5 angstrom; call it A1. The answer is 36.5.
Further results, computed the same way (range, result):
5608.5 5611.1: 37.6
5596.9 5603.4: 36.7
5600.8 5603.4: 37.3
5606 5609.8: 37.9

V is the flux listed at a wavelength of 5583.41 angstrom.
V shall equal 36.9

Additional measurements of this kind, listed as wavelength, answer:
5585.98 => 36.7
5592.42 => 38.7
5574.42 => 33.5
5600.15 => 35.9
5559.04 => 37.9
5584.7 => 37.7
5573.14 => 34.5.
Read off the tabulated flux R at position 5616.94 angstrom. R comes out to 37.5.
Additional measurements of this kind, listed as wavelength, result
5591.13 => 37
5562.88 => 36.8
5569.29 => 35.1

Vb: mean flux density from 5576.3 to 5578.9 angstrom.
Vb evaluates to 41.7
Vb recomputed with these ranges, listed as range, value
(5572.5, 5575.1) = 34.1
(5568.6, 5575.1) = 34.6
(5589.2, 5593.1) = 36.7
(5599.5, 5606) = 37.6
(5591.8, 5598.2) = 37.2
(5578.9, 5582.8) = 38.2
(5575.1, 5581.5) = 39.3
